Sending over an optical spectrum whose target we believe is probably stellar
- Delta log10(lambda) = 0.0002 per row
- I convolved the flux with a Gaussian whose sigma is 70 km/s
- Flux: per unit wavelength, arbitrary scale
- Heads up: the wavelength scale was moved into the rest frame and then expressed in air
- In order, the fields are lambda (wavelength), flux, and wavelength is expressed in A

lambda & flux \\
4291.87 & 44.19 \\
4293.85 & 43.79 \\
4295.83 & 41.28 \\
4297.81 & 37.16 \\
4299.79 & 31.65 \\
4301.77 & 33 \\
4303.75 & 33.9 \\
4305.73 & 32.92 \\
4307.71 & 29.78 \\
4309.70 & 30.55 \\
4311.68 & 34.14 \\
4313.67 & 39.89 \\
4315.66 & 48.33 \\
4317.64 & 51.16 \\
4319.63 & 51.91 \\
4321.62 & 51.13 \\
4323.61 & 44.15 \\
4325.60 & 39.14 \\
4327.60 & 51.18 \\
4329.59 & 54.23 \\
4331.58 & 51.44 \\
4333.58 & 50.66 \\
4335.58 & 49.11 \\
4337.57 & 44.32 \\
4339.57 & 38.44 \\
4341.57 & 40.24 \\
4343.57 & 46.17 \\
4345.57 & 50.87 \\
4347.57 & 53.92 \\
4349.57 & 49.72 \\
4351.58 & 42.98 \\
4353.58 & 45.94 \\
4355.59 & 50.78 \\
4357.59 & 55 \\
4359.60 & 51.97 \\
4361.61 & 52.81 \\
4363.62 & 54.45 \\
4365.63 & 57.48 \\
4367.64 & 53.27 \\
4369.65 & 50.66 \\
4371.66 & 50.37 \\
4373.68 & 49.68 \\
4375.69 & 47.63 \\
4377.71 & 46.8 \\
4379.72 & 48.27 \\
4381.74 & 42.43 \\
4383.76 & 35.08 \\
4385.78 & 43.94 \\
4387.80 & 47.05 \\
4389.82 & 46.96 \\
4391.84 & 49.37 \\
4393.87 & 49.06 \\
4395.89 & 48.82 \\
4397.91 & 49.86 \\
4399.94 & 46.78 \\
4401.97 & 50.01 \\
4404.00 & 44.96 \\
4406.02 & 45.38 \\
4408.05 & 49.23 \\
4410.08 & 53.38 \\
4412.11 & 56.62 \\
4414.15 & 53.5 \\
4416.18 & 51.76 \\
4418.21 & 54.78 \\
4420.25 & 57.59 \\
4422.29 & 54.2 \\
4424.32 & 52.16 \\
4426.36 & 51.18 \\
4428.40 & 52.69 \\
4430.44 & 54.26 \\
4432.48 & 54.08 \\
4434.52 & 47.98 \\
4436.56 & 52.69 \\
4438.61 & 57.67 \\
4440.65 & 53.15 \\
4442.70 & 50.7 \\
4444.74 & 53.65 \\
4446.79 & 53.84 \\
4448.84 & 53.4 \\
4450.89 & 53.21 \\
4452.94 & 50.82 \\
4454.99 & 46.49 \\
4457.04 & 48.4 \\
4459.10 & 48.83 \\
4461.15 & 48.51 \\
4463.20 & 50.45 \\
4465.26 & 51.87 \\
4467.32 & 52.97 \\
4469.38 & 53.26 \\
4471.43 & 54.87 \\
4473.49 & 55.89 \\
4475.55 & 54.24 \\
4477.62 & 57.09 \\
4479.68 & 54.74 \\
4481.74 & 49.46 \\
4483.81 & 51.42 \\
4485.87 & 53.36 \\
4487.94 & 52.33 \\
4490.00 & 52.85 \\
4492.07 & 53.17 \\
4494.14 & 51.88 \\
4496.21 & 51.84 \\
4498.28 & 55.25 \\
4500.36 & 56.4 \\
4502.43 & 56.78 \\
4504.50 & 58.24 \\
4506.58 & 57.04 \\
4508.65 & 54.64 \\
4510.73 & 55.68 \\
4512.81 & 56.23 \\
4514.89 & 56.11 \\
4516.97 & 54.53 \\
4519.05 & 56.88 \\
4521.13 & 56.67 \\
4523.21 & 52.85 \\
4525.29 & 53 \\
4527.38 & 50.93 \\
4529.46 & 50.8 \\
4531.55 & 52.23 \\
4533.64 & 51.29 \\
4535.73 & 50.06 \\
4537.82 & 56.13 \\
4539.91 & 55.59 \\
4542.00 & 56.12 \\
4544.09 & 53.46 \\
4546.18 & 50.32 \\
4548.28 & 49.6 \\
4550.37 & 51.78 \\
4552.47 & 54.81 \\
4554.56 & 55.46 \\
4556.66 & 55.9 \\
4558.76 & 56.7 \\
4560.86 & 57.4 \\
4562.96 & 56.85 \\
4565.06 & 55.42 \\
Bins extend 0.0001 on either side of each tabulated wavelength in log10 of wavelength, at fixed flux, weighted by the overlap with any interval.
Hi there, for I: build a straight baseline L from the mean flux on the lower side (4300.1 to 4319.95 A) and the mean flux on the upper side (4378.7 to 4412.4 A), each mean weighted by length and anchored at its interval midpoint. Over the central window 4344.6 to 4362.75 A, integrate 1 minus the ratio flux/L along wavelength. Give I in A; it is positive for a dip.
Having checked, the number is -3.3 A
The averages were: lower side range 37.9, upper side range 47.3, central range 50.5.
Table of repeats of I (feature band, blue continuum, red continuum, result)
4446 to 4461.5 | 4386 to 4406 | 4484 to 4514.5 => 0.34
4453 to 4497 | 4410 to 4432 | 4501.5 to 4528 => 2.16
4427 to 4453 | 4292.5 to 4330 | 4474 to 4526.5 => -1.47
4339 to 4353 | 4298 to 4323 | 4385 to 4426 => -0.96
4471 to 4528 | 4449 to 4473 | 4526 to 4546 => -2.71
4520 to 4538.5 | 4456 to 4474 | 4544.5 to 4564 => 0.32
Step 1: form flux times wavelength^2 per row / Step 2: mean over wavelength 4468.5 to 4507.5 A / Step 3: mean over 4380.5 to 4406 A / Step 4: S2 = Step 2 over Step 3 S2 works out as 1.23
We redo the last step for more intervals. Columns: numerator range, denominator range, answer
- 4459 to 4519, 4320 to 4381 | 1.17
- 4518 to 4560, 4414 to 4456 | 1.06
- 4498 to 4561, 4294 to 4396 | 1.29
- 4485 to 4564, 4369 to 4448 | 1.14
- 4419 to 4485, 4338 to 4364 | 1.13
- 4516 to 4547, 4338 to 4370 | 1.17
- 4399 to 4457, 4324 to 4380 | 1.09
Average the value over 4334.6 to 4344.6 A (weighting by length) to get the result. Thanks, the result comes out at 43.7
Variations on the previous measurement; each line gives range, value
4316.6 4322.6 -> 51.4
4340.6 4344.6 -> 43.3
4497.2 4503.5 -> 56.1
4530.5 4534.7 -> 51.7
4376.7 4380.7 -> 47.6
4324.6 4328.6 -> 45.1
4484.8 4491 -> 52.9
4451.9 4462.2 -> 48.6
